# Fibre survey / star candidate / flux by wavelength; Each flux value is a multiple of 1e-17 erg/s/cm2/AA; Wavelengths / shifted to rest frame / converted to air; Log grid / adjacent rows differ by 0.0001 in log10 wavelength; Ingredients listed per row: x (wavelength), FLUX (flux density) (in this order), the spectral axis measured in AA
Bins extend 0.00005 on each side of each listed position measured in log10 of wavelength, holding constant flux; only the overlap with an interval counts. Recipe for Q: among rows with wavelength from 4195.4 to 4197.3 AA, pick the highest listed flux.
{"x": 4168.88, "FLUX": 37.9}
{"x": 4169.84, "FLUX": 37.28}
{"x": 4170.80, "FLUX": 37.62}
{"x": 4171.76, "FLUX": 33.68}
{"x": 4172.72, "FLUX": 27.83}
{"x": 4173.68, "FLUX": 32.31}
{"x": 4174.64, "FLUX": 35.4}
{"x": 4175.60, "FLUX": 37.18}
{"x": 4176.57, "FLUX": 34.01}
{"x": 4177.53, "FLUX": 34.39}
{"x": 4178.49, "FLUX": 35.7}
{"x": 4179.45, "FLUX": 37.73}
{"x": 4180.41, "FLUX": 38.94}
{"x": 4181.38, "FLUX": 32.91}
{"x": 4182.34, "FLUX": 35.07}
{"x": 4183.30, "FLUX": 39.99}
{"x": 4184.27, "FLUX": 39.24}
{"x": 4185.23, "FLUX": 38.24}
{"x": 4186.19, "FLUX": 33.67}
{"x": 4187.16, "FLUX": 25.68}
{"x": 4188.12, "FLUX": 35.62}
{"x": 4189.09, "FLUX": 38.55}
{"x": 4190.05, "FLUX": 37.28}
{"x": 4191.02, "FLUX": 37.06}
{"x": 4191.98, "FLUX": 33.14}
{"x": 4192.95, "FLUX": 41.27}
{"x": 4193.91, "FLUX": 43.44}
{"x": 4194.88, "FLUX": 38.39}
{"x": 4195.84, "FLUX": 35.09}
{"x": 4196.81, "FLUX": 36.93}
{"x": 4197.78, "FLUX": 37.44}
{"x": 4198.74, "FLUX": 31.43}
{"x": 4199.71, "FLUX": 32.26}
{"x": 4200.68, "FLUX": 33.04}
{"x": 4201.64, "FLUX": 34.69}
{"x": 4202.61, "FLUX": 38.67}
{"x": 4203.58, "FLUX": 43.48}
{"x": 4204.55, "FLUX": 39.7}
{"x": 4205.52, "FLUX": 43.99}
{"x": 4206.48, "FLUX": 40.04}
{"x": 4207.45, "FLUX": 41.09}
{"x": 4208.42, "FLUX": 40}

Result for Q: 36.93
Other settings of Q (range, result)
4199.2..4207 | 43.99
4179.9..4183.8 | 39.99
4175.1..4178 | 37.18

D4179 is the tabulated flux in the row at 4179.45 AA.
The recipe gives 37.73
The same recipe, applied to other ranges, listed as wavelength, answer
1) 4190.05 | 37.28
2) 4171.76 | 33.68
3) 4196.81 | 36.93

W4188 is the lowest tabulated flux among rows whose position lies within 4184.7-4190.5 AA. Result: 25.68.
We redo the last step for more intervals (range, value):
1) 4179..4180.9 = 37.73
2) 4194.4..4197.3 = 35.09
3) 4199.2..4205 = 32.26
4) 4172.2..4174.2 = 27.83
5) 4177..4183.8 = 32.91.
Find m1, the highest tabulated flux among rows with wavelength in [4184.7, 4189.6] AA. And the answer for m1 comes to 38.55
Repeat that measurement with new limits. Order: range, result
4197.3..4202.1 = 37.44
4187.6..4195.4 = 43.44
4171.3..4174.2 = 33.68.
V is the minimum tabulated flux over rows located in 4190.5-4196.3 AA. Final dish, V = 33.14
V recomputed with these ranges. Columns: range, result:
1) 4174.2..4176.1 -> 35.4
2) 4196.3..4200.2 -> 31.43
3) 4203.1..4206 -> 39.7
